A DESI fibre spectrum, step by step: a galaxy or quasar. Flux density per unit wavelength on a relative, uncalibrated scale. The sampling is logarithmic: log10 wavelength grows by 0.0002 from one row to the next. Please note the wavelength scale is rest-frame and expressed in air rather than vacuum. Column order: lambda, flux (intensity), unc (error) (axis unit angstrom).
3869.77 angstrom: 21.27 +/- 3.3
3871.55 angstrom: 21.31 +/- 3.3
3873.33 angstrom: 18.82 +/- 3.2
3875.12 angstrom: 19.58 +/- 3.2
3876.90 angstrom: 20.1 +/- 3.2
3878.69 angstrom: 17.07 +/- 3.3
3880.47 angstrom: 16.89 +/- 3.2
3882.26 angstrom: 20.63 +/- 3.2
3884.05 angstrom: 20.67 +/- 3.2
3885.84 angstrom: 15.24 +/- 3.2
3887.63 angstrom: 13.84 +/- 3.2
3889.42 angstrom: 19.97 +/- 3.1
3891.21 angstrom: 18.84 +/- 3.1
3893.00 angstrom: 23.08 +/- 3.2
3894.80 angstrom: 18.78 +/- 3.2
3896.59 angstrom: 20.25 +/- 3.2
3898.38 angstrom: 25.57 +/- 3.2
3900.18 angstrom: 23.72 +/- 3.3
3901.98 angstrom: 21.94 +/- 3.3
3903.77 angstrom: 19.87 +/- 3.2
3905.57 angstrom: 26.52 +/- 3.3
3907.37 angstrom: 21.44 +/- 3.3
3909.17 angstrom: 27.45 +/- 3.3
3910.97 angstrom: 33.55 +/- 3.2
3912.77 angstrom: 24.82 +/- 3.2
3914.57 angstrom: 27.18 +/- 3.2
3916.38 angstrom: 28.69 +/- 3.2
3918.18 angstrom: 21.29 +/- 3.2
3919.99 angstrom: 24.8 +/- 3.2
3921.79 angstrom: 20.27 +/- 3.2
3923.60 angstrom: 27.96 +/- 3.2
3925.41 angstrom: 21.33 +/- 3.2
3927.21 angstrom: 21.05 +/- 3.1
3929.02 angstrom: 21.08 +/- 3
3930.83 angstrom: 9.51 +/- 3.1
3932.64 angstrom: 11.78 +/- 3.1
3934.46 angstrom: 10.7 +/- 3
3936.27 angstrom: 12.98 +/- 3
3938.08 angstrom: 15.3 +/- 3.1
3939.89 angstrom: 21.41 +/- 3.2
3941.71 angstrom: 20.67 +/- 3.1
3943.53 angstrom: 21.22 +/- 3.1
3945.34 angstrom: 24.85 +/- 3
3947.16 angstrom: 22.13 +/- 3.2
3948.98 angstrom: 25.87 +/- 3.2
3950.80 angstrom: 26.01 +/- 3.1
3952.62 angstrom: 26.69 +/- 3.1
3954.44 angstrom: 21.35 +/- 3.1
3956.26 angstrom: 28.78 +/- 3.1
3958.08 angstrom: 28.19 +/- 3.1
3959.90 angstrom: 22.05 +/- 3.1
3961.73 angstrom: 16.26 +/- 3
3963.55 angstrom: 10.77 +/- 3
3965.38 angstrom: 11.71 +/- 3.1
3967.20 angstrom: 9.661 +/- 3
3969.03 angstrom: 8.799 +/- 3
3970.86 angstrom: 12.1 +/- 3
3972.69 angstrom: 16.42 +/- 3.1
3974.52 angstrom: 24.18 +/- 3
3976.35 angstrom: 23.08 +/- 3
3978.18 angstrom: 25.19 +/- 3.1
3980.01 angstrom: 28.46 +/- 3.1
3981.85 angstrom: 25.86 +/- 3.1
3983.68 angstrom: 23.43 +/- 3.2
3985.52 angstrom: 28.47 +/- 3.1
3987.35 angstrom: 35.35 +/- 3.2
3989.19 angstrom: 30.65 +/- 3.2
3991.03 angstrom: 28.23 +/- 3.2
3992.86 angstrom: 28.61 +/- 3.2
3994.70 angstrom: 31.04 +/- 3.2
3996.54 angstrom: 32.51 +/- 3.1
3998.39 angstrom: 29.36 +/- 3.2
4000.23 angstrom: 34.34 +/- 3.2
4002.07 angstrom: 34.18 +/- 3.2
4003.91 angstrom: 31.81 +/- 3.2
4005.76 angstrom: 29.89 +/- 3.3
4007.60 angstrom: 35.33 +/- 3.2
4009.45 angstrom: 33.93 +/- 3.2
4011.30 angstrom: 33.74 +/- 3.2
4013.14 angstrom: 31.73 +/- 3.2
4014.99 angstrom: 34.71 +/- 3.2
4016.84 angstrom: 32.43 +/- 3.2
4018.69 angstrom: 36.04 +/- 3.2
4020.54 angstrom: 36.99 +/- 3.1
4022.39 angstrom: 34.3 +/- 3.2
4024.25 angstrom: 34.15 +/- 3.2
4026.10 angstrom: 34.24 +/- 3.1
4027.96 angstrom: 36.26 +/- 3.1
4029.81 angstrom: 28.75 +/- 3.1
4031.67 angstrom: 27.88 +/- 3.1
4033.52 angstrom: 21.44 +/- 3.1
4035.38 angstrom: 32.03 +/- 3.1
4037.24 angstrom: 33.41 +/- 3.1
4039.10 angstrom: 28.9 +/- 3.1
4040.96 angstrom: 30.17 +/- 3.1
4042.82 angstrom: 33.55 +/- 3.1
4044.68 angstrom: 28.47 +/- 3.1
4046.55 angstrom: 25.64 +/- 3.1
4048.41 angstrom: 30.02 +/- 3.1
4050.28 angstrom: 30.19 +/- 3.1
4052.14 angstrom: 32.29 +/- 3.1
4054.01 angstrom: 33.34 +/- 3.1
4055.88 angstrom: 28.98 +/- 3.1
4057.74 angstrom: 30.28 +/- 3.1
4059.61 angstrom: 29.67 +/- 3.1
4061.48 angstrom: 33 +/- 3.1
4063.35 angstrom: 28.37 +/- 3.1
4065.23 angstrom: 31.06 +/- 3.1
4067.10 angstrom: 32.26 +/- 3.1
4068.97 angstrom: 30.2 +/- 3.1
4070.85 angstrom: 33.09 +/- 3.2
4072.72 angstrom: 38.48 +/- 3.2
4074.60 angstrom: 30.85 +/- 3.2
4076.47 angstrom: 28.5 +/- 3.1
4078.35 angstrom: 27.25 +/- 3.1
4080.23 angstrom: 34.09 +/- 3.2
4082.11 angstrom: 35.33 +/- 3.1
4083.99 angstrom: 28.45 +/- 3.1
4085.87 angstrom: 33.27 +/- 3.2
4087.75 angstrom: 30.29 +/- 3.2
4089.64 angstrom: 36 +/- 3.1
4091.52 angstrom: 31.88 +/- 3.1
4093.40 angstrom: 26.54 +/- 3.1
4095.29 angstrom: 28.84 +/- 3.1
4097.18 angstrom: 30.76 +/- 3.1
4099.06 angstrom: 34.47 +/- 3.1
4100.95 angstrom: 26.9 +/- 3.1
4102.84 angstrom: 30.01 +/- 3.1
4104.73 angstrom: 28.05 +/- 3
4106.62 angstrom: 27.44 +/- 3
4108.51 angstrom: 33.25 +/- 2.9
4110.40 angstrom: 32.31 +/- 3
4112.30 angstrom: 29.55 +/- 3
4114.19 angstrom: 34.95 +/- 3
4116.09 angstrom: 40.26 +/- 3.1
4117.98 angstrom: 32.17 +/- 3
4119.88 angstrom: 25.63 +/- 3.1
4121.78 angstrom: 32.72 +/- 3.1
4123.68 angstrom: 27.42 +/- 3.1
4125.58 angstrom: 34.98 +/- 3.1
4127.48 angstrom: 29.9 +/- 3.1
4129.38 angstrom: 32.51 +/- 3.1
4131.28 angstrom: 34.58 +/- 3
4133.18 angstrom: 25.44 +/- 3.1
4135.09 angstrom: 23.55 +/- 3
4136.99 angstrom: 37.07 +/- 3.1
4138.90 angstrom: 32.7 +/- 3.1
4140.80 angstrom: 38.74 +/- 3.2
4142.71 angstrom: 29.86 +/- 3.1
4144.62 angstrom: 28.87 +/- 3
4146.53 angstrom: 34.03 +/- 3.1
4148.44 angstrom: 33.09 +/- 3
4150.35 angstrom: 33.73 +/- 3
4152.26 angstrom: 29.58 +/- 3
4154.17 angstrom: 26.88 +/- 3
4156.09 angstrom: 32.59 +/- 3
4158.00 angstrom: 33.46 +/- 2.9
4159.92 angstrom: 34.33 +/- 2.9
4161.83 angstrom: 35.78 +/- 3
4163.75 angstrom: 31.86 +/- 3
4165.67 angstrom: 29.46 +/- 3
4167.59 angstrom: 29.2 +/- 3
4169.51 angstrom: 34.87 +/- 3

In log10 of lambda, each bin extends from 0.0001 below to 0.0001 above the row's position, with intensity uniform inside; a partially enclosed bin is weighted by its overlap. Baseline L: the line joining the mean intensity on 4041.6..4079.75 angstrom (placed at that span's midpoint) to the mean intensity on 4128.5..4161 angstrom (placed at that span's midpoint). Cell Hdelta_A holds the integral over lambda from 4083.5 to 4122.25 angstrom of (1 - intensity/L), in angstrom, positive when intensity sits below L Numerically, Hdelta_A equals 0.2 angstrom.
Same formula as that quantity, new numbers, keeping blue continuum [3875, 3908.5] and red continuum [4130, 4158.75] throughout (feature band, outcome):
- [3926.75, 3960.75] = 3.1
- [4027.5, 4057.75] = -3.3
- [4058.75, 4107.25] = -3.6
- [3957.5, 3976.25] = 6.0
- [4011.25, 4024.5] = -4.3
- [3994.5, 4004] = -2.7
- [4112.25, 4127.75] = -0.8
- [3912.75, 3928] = -1.8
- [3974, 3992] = -2.2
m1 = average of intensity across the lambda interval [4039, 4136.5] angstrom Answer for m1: 30.9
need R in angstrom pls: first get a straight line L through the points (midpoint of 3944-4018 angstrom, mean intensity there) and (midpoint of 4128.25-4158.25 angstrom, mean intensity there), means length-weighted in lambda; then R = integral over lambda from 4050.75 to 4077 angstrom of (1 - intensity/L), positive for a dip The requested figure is -2.4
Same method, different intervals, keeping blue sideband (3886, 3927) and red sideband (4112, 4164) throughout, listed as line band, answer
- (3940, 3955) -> 0.7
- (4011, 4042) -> -5.0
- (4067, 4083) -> -1.4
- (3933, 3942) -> 3.2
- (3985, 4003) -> -3.3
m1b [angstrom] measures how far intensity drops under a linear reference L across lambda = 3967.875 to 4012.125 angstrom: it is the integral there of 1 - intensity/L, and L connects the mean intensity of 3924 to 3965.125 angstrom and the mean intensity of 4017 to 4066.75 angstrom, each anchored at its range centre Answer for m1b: -3.8 angstrom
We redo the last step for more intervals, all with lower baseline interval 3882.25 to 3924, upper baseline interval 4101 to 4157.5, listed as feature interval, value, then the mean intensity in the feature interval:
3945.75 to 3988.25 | 5.7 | 21.8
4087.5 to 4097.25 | -0.2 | 30.7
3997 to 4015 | -4.1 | 32.8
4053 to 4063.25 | -0.8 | 30.8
